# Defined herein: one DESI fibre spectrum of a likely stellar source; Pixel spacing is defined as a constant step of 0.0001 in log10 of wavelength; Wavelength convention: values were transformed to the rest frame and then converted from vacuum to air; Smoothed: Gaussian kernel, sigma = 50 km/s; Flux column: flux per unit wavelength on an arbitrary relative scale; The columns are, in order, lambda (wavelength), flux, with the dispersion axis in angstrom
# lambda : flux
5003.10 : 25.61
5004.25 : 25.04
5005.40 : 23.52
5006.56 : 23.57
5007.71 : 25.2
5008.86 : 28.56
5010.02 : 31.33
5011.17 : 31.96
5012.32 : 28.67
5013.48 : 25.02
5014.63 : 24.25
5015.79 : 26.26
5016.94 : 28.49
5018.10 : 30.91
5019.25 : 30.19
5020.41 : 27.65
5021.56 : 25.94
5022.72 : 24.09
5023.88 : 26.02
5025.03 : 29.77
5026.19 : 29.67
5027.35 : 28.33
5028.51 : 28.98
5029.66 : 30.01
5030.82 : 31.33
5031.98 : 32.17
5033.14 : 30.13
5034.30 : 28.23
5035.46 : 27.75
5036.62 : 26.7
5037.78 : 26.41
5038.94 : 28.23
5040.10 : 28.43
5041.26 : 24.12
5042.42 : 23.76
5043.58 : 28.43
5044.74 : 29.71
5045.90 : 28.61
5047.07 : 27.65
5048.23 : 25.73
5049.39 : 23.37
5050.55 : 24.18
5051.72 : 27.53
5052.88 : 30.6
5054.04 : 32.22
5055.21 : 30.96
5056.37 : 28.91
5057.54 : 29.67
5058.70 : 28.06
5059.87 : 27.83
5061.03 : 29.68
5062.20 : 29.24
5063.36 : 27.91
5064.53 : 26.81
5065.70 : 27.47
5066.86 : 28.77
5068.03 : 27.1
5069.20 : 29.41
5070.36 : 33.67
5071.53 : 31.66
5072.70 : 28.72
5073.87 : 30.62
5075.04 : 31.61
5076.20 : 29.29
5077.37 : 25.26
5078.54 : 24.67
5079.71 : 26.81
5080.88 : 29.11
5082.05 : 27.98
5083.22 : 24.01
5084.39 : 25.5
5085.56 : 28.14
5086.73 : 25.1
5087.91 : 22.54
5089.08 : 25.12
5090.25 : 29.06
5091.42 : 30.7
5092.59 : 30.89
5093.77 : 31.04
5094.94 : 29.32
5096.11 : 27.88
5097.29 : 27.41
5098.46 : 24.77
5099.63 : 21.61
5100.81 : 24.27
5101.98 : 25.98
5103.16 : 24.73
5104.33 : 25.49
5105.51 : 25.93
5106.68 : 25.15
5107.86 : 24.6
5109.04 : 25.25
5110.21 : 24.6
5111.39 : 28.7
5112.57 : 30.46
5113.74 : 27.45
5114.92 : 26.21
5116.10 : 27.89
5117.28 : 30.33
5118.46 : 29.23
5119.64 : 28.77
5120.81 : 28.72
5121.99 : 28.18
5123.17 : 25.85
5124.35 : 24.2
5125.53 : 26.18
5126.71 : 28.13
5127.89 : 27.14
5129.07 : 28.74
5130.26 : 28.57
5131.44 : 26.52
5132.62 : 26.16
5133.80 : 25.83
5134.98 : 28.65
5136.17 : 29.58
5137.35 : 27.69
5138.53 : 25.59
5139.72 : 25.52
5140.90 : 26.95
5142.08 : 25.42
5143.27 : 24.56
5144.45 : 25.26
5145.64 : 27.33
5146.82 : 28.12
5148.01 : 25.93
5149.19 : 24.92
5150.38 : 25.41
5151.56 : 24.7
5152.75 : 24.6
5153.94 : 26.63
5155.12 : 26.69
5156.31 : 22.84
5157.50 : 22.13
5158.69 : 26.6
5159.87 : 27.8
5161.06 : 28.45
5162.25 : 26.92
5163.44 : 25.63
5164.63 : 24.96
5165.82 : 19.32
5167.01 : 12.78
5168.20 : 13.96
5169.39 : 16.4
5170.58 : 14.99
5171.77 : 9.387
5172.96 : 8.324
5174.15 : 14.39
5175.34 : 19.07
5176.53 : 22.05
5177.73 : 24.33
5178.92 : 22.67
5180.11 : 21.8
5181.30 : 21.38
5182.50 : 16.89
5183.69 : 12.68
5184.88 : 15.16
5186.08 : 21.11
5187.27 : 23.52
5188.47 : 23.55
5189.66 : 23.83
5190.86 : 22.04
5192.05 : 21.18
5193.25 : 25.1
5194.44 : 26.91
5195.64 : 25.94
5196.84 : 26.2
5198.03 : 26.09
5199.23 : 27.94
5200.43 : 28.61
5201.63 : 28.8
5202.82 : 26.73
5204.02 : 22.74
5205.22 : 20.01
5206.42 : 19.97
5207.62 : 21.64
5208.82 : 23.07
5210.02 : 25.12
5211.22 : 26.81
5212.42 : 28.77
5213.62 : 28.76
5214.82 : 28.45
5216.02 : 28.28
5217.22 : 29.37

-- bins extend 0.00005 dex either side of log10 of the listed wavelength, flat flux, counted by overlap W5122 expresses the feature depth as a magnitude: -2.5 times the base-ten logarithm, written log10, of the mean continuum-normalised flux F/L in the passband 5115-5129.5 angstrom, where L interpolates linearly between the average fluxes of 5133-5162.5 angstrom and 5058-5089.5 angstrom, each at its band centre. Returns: -0.04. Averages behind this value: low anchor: 27.9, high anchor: 26.2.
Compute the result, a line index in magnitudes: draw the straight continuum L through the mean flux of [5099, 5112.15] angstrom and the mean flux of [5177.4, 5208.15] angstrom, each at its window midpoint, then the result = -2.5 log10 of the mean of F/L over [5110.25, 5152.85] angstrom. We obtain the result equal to -0.106 mag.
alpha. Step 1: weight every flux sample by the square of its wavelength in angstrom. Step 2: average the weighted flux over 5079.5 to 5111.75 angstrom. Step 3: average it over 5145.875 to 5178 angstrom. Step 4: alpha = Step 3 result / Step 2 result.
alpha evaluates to 0.84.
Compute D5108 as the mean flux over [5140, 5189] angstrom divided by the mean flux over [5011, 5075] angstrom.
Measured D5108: 0.8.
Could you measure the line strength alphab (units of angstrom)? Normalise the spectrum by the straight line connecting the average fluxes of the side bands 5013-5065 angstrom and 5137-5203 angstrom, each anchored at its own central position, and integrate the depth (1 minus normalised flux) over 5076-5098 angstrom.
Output -1.00 angstrom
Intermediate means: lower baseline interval 28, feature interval 27.3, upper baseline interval 22.9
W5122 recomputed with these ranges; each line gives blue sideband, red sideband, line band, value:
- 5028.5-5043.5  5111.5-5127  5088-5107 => 0.046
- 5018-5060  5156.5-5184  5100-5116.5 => -0.104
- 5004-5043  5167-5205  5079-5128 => -0.108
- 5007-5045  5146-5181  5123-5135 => -0.151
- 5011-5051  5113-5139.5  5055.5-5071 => -0.047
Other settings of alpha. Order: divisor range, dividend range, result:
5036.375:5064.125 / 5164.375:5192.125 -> 0.70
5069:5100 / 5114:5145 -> 0.99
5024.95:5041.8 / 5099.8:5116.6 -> 0.94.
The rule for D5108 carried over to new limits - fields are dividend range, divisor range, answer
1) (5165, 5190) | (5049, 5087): 0.64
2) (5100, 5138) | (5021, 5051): 0.98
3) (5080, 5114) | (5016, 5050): 0.95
